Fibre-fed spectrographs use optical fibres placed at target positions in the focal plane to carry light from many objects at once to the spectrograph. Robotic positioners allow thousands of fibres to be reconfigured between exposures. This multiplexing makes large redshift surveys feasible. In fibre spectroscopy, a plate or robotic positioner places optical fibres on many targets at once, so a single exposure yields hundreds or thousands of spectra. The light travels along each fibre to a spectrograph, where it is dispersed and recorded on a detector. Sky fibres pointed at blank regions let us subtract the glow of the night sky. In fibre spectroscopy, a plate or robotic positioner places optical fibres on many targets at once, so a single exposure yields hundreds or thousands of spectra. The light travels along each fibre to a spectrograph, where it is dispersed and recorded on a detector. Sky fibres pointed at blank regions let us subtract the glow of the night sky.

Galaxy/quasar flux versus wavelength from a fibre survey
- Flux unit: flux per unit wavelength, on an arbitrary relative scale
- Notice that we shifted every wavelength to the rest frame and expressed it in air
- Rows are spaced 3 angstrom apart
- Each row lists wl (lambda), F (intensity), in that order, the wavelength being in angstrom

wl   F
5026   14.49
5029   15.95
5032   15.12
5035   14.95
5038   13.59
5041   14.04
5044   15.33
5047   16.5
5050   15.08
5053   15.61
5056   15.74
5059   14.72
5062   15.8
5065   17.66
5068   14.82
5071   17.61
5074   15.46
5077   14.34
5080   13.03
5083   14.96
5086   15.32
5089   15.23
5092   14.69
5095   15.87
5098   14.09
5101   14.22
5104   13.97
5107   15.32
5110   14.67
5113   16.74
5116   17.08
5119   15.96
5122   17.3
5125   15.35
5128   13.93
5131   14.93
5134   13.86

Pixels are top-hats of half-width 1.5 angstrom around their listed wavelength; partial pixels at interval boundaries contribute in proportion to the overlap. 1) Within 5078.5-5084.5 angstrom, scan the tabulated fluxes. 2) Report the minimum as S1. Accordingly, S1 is 13.03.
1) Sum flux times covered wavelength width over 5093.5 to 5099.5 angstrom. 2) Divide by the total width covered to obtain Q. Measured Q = 15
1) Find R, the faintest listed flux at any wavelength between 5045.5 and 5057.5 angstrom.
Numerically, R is 15.08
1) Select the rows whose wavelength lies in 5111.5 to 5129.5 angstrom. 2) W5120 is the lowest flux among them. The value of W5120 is 13.93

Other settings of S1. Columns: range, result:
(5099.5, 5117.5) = 13.97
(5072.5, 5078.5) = 14.34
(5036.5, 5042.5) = 13.59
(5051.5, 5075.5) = 14.72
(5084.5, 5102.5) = 14.09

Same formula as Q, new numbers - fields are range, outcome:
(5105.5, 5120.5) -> 16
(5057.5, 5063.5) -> 15.3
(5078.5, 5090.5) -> 14.6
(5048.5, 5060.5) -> 15.3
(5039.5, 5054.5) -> 15.3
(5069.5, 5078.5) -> 15.8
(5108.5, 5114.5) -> 15.7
